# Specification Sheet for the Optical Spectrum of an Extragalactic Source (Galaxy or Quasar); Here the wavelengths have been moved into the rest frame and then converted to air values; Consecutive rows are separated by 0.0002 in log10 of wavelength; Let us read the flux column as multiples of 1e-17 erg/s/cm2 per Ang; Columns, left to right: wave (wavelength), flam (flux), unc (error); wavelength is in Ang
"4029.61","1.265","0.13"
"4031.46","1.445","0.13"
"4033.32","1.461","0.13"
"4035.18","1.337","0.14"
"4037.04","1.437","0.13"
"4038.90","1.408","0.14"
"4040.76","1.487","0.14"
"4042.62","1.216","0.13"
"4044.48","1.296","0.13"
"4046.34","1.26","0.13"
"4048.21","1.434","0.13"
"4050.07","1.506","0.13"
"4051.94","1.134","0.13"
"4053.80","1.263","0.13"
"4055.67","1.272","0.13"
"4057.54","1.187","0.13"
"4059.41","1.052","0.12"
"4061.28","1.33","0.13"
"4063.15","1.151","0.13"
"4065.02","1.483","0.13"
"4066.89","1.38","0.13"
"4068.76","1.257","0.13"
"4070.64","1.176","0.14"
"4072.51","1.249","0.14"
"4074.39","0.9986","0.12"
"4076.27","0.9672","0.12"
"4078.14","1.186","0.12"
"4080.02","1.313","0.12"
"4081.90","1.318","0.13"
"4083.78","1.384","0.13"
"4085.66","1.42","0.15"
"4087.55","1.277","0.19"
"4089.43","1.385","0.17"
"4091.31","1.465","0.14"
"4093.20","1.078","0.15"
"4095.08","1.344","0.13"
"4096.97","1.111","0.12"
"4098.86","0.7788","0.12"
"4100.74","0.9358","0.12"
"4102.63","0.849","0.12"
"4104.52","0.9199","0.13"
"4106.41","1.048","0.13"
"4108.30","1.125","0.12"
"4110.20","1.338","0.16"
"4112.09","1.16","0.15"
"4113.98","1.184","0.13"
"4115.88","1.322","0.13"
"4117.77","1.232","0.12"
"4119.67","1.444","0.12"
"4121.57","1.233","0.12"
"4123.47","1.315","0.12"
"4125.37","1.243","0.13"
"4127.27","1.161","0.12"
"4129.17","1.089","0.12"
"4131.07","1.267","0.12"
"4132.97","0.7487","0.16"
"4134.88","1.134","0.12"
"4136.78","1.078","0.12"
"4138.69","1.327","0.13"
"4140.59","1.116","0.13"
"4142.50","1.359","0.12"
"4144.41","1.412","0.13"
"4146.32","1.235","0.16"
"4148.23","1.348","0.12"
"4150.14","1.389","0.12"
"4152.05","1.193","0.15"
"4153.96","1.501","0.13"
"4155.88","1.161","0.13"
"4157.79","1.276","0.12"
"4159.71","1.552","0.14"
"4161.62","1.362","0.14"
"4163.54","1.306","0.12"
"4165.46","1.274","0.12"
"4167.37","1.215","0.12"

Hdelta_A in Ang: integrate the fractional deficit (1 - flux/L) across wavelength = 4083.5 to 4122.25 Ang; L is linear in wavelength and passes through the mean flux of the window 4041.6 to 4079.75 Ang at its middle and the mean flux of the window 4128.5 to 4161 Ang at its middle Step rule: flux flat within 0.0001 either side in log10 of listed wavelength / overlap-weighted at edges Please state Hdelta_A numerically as 1.8 Ang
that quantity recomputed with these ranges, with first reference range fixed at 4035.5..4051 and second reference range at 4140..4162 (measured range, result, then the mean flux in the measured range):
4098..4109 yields 3.34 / 0.941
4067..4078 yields 1.72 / 1.15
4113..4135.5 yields 2.39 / 1.2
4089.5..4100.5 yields 1.59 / 1.16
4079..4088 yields 0.10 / 1.34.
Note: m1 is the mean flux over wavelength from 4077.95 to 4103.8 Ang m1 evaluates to 1.2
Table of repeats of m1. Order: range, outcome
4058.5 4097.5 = 1.26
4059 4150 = 1.21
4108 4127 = 1.26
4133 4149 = 1.22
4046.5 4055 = 1.33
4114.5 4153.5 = 1.24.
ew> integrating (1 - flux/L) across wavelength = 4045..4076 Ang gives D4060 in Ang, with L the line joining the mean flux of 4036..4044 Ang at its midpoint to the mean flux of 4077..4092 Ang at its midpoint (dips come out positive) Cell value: 2.5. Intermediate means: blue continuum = 1.38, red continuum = 1.34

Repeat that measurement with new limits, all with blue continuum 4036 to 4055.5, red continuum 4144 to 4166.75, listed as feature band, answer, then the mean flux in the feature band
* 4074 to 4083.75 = 1.1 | 1.19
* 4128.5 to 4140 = 1.9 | 1.11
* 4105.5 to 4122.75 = 1.3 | 1.23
